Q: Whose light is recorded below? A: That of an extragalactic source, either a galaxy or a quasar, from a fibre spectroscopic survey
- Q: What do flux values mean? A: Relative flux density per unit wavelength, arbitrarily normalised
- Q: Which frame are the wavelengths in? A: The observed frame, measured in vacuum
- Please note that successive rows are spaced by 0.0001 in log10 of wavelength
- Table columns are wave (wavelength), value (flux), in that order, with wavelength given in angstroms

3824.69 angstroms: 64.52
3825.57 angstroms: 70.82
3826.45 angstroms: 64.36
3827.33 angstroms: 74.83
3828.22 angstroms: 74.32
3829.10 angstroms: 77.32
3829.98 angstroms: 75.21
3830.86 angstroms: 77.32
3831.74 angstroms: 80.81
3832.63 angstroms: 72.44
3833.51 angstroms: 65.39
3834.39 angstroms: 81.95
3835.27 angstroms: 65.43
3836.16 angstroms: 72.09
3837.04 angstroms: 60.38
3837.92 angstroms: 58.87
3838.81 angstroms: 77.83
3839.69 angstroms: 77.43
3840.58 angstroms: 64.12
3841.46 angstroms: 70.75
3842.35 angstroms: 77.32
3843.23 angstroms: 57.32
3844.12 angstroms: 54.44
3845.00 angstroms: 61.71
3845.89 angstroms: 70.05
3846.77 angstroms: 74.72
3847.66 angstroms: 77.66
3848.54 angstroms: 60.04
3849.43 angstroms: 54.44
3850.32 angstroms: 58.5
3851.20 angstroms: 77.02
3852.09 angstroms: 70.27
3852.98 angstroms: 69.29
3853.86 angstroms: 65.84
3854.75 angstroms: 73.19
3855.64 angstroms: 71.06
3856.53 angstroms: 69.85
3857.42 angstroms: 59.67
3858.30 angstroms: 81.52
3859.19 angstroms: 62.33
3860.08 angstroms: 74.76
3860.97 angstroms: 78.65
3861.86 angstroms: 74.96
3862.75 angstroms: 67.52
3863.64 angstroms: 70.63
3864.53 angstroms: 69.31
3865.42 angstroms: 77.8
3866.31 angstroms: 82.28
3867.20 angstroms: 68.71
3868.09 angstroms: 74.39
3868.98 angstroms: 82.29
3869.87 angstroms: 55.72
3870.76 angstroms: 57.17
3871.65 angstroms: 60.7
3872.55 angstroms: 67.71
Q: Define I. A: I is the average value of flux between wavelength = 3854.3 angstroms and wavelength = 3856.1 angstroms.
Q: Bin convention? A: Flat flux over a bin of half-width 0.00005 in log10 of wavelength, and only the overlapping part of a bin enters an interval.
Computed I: 71.8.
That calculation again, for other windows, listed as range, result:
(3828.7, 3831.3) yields 76.8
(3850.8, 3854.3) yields 70.6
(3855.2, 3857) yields 70.2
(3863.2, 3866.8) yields 74.9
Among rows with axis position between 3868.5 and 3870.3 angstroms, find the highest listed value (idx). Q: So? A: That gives 82.29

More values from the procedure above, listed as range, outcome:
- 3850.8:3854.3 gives 77.02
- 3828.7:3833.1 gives 80.81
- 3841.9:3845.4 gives 77.32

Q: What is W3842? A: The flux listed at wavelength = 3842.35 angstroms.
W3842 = 77.32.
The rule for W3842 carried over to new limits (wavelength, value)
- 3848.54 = 60.04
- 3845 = 61.71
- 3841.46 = 70.75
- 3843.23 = 57.32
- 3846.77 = 74.72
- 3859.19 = 62.33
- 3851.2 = 77.02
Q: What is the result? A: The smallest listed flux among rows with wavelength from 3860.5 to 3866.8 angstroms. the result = 67.52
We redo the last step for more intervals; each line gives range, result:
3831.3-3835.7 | 65.39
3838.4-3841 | 64.12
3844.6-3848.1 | 61.71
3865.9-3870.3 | 55.72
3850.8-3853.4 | 69.29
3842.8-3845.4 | 54.44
